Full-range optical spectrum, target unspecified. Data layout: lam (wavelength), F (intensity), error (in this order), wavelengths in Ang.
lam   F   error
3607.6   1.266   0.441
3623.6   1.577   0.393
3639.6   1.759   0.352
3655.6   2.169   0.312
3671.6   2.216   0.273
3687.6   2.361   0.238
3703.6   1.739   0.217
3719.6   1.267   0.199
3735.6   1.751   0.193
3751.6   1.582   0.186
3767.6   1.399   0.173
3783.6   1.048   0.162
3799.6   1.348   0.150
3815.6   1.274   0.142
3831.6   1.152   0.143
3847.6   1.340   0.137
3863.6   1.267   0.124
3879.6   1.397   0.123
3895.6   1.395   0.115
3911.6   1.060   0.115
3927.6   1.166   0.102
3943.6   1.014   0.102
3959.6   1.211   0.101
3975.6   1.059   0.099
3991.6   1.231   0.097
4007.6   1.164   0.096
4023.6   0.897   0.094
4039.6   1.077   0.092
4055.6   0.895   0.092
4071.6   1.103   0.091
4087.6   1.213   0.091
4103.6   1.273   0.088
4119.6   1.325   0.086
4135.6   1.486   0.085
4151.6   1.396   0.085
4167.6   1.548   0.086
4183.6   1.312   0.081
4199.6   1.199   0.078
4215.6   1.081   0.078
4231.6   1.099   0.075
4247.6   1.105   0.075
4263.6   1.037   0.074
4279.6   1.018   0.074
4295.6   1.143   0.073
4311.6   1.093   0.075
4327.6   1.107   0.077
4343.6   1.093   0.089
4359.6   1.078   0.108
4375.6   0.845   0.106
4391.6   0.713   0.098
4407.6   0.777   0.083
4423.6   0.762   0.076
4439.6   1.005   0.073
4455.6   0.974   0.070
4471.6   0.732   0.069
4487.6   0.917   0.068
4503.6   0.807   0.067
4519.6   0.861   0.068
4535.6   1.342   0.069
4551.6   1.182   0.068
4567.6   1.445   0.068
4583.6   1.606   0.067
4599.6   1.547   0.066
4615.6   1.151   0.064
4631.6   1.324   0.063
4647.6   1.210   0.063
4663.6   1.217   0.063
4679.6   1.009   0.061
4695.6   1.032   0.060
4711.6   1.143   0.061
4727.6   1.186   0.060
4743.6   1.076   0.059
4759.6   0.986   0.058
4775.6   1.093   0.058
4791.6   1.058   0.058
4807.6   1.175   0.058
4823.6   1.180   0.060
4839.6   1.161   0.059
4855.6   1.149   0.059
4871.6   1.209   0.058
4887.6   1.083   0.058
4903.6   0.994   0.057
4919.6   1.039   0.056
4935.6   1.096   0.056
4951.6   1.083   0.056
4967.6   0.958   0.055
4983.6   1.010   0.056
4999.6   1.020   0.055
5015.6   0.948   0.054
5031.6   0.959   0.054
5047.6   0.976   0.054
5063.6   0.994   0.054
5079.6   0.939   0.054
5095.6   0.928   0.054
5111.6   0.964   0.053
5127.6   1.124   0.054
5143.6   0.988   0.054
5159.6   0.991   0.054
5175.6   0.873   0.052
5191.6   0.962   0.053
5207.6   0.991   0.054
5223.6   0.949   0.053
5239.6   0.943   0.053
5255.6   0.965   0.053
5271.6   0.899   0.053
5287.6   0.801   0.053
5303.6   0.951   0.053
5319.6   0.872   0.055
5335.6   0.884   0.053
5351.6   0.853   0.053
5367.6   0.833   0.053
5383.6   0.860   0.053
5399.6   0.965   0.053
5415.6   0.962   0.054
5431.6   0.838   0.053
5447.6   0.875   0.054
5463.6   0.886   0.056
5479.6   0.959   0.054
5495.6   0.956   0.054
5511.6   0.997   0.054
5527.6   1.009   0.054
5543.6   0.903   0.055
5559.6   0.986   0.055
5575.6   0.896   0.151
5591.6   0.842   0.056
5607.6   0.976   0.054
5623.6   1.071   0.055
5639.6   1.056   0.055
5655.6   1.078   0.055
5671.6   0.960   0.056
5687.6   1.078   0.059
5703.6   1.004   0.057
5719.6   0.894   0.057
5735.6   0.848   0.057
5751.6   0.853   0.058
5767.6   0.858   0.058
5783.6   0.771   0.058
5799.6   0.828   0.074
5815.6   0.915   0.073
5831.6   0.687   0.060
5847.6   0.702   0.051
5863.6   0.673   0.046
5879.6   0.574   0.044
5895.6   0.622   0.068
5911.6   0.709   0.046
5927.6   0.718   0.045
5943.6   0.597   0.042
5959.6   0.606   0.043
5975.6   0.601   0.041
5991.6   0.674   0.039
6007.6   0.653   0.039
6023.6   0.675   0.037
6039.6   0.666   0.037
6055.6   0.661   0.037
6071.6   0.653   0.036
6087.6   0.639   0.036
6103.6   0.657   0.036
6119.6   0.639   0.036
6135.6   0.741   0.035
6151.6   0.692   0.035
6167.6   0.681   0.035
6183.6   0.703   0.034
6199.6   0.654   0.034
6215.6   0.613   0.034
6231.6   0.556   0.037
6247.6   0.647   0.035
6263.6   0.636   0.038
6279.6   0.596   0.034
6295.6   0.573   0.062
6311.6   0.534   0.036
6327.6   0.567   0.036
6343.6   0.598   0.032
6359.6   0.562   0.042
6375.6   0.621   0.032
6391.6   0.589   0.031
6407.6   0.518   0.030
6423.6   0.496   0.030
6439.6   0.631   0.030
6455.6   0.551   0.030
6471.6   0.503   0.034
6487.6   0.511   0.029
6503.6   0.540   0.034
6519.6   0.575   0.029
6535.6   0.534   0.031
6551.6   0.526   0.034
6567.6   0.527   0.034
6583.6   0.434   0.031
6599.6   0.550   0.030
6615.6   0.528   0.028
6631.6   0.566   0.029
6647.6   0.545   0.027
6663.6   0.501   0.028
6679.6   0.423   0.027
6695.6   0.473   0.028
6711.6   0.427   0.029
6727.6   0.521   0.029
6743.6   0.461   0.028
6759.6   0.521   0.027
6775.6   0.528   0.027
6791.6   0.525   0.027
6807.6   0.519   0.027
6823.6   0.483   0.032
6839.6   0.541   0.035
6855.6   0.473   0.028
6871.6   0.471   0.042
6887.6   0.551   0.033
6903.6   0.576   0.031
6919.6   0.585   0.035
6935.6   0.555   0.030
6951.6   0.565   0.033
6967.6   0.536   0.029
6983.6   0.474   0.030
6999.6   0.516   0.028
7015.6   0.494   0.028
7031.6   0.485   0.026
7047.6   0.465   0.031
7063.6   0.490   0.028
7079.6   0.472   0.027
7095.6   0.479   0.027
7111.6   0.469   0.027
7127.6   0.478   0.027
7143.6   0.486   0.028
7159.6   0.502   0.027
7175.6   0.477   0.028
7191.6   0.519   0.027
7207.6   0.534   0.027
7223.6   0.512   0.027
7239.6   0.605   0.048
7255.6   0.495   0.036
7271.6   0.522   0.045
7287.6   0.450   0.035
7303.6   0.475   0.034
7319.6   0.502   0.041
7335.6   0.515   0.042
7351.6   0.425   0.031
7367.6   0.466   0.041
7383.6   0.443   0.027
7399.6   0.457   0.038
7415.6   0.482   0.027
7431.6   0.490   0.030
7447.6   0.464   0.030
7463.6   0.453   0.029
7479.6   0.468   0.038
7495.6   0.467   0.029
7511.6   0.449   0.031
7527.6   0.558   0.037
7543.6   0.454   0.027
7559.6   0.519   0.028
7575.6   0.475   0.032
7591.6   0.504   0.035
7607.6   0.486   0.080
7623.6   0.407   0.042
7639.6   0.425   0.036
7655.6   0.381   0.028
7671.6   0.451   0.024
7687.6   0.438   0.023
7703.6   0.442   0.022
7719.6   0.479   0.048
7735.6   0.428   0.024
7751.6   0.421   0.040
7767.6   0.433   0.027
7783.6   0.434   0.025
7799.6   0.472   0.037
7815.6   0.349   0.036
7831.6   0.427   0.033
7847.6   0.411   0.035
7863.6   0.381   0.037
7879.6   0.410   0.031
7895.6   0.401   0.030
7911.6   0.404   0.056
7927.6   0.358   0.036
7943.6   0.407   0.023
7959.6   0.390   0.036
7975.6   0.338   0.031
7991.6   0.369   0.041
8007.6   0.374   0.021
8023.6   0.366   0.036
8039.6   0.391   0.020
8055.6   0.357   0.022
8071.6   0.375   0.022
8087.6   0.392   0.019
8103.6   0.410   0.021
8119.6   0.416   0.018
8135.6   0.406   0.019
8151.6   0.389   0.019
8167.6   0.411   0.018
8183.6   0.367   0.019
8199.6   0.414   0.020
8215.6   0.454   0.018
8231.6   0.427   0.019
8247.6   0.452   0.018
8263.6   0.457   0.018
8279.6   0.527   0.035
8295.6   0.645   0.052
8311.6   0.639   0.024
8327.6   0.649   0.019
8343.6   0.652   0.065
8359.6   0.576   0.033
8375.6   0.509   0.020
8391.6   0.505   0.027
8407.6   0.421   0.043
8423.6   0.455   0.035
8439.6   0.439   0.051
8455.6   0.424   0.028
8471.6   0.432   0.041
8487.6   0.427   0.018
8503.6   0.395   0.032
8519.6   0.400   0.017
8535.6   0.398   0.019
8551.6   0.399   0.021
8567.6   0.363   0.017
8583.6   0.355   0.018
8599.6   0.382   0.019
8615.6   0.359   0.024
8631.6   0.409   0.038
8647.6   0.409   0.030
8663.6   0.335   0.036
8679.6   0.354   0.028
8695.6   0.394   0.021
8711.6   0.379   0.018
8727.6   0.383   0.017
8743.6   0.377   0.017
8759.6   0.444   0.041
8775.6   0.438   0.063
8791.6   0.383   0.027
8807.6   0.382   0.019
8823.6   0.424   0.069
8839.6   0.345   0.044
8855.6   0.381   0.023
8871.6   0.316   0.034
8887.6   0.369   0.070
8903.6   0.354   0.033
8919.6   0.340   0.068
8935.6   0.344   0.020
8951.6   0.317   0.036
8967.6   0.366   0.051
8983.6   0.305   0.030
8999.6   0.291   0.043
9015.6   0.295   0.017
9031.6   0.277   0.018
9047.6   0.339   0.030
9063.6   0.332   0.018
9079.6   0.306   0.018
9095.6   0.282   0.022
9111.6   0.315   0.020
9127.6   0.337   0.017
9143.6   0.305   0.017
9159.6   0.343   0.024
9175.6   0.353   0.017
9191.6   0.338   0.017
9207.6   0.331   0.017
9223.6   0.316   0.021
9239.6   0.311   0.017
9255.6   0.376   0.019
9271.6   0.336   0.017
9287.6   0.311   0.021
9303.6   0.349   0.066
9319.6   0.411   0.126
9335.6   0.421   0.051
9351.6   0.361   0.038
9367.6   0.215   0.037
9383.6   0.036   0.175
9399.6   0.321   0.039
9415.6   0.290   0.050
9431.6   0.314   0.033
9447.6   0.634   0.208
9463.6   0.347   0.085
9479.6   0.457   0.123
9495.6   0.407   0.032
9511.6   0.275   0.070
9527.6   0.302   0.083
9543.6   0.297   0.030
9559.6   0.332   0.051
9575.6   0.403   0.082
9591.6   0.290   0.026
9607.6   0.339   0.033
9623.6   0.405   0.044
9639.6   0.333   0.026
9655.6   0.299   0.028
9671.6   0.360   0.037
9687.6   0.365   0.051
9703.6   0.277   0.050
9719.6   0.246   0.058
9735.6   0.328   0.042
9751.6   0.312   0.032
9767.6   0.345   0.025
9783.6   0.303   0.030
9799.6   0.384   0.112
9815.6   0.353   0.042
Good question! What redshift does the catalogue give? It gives 1.97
